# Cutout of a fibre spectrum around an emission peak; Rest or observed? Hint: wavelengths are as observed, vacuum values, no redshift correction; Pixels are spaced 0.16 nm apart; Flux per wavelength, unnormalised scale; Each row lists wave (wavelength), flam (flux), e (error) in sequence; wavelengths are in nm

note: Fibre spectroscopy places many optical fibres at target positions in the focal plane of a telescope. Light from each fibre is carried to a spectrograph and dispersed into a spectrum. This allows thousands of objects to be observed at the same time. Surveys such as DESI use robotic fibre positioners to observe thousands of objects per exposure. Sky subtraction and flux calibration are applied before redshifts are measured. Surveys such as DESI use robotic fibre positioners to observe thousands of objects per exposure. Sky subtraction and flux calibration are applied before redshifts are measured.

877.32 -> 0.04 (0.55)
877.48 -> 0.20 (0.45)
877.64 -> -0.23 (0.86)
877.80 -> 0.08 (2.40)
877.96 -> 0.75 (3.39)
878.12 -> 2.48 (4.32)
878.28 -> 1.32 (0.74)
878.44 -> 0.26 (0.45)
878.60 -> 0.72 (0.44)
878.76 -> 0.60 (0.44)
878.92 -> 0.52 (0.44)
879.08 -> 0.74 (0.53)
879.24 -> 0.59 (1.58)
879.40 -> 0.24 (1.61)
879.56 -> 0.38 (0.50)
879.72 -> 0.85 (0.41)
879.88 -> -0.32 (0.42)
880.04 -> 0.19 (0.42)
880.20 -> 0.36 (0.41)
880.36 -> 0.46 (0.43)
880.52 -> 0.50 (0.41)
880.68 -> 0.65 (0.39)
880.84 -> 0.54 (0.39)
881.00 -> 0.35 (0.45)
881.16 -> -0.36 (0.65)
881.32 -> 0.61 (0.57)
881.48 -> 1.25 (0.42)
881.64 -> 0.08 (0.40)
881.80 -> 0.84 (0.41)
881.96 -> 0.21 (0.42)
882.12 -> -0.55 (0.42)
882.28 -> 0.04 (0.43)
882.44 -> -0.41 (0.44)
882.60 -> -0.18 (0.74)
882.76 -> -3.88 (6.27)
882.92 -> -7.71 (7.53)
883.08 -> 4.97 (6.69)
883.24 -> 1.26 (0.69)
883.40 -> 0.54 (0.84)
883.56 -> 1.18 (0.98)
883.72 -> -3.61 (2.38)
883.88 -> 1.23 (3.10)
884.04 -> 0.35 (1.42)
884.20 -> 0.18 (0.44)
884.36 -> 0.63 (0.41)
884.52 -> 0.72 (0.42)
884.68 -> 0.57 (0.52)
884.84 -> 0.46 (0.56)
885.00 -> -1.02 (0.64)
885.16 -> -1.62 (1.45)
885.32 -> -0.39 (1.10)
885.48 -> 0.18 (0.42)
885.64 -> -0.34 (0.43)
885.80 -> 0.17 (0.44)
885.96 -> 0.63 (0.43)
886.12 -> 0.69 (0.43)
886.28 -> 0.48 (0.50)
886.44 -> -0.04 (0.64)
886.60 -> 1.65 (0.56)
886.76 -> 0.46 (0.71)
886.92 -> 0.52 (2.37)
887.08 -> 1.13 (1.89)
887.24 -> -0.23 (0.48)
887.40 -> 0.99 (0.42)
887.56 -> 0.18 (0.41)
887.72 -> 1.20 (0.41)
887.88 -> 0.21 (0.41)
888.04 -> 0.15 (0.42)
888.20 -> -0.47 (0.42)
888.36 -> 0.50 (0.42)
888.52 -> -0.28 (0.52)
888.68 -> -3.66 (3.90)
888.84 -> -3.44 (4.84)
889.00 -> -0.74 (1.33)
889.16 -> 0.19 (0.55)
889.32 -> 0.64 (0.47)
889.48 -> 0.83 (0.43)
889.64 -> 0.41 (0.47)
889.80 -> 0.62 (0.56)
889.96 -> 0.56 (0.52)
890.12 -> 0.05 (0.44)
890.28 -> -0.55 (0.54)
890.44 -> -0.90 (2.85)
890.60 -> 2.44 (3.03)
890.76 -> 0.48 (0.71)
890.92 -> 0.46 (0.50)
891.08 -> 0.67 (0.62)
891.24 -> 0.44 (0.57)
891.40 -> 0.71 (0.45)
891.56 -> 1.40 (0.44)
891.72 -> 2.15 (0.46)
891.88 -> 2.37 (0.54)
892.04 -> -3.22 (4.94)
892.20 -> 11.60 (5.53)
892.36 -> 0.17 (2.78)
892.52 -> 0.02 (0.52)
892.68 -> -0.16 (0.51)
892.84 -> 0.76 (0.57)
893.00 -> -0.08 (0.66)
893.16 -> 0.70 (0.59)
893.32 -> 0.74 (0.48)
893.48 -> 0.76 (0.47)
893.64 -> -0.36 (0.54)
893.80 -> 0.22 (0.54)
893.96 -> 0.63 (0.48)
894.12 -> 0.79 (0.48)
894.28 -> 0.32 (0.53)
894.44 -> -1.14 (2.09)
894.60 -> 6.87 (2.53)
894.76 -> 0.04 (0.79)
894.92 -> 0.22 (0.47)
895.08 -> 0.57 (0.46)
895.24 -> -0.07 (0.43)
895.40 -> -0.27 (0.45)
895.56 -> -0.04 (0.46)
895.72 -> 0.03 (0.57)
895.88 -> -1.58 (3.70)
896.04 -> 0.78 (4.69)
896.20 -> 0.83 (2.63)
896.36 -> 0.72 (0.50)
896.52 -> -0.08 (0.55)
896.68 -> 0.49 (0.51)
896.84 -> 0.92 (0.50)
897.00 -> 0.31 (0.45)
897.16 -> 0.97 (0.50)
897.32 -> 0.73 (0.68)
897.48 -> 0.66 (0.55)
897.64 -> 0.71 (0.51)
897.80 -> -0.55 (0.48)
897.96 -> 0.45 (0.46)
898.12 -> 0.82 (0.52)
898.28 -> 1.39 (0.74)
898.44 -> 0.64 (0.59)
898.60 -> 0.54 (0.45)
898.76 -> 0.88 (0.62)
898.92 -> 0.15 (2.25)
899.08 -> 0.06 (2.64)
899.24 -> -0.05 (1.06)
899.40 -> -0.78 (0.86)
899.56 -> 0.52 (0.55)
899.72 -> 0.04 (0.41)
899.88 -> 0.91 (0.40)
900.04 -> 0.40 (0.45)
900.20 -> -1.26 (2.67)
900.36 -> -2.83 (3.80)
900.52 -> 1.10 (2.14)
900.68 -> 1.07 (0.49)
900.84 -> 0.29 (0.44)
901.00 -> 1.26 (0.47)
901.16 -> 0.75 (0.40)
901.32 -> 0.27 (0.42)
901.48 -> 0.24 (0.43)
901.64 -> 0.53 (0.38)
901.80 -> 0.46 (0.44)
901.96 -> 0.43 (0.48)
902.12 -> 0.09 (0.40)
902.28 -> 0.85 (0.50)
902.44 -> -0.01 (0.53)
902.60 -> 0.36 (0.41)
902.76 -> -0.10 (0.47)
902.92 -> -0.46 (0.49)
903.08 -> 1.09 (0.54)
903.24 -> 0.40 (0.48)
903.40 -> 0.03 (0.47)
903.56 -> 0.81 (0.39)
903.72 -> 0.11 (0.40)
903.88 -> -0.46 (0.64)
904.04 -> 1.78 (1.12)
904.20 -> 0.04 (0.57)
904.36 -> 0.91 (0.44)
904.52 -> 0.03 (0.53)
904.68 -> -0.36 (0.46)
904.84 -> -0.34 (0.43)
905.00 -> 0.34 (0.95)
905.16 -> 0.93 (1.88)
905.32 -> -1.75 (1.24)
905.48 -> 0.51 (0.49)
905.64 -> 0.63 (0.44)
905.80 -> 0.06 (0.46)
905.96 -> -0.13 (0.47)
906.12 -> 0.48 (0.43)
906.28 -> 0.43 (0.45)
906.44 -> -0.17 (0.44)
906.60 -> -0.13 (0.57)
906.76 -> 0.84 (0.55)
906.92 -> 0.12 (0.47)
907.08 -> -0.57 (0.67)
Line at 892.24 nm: [O III]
